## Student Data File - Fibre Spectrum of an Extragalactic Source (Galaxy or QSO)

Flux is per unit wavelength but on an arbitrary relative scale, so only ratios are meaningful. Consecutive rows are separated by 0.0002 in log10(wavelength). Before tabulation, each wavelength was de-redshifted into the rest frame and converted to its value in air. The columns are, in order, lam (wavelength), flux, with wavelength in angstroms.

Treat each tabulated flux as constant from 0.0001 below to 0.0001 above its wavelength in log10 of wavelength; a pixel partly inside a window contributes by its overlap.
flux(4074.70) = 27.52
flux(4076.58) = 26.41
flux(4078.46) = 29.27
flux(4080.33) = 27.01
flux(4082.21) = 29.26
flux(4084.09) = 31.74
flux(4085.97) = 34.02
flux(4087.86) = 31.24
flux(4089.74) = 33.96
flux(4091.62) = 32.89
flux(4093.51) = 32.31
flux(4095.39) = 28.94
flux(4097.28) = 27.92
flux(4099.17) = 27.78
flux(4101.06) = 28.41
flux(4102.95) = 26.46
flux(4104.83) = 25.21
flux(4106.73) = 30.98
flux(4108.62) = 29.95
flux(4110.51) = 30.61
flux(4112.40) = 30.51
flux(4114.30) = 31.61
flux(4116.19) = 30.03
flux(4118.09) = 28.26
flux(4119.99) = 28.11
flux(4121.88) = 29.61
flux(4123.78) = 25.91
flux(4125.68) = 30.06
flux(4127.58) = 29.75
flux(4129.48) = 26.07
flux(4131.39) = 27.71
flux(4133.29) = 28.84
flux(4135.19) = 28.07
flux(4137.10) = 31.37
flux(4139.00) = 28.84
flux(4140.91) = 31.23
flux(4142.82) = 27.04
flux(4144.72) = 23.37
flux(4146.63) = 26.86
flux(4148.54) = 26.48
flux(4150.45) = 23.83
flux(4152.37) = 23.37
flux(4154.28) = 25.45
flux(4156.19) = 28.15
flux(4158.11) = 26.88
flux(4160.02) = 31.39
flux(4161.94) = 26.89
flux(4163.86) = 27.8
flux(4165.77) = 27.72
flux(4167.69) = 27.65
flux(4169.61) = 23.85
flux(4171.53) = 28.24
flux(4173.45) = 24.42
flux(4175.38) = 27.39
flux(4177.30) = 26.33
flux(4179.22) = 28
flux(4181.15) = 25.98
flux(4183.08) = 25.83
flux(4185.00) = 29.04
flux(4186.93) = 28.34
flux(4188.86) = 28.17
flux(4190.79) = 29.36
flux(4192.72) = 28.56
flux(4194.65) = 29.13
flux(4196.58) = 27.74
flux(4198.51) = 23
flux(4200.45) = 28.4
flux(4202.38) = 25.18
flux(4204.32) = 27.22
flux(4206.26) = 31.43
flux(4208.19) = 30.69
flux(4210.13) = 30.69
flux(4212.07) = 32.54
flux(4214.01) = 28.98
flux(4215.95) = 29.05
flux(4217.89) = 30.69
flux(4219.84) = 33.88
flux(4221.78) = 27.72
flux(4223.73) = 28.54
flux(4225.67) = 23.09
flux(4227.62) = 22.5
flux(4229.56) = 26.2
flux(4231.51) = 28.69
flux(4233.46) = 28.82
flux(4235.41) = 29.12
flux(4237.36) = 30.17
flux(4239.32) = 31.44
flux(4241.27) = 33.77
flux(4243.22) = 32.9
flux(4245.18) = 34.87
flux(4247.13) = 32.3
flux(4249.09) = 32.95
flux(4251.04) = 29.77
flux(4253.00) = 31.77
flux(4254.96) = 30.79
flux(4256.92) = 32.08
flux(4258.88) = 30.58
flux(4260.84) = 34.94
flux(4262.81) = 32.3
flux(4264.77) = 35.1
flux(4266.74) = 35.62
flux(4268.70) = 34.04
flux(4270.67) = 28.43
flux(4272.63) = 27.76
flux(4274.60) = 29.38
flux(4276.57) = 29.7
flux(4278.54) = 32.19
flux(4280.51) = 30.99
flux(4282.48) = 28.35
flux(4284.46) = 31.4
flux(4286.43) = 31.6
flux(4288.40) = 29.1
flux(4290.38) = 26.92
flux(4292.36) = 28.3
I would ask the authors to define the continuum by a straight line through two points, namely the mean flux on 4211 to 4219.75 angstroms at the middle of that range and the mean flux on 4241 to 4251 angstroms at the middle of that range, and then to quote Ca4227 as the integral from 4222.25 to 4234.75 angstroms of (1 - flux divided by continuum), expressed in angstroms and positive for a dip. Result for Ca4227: 2.1 angstroms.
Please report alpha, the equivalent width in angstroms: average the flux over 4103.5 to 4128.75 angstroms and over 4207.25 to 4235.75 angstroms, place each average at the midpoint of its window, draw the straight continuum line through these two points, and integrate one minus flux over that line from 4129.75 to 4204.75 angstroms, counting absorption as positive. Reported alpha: 4.5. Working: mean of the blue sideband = 29.2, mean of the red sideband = 28.7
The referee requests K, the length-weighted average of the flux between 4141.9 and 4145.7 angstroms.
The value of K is 25.2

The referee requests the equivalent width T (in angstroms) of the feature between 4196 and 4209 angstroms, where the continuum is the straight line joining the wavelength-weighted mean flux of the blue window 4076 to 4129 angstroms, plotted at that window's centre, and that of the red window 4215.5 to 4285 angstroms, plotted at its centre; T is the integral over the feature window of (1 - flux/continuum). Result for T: 1.14 angstroms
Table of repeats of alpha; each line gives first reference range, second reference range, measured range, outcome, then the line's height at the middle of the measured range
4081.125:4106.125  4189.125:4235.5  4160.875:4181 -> 1.5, 28.9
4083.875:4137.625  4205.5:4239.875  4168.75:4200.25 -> 2.3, 29.2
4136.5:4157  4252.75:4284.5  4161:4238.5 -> 2.4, 28.9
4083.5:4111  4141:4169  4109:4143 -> -0.9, 28.4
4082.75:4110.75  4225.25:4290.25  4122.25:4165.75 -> 4.0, 30.3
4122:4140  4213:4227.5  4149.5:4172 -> 1.4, 28.5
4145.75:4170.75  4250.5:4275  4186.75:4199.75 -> 0.3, 28.4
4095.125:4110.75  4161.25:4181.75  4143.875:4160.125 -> 0.8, 27.2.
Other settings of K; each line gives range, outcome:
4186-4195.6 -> 28.7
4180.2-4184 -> 25.9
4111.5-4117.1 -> 30.7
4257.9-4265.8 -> 33.2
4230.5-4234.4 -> 28.7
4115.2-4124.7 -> 28.4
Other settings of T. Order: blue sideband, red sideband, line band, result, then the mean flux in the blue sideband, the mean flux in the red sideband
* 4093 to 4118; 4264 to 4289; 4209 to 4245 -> 1.2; 29.2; 31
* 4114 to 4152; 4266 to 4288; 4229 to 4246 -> -0.4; 28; 30.8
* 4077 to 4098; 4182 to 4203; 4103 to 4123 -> 0.4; 30.7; 27.6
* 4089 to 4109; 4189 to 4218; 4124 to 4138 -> 0.3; 29.5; 28.8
